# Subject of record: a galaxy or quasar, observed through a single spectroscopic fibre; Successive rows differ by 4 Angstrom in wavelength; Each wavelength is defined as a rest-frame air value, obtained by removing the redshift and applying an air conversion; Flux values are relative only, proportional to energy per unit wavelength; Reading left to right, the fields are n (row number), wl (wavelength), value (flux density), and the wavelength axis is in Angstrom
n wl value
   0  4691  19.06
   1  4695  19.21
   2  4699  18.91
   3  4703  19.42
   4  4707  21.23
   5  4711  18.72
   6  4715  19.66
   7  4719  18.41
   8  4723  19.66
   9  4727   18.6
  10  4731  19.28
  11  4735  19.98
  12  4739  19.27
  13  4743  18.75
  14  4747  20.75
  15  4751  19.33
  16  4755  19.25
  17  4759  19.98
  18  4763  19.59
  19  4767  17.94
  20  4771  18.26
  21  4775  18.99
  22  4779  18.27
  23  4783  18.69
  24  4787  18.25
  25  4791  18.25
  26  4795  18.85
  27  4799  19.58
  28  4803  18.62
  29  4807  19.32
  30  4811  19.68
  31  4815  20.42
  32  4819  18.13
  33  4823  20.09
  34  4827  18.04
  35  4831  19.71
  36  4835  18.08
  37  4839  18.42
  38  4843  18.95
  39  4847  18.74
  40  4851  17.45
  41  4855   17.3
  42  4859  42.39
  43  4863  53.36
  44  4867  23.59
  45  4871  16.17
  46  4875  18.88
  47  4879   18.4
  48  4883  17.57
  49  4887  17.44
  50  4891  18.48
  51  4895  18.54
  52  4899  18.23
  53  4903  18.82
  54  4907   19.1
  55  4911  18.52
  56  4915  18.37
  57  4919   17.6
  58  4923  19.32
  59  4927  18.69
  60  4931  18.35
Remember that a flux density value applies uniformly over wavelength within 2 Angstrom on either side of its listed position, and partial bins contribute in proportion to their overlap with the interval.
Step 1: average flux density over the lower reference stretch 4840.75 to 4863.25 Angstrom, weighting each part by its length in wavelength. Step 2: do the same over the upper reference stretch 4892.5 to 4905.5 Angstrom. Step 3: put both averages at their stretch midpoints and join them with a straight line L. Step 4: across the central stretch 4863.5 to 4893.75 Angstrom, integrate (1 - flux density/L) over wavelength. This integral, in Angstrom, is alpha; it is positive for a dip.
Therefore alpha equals 2.2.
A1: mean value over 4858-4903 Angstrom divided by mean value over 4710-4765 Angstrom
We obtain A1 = 1.2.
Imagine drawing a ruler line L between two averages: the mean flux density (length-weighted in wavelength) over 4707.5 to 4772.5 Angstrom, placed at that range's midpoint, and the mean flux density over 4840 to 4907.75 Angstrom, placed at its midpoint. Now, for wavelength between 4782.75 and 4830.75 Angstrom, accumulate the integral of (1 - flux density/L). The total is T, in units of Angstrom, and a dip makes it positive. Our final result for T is 3.7 Angstrom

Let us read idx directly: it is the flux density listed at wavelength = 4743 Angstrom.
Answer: 18.75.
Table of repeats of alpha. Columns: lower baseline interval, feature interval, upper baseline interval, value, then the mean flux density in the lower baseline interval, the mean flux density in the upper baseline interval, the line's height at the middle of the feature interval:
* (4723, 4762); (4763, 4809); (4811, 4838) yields 1.42 Angstrom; 19.5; 19.1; 19.3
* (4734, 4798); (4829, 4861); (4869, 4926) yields -4.88 Angstrom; 19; 18.3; 18.6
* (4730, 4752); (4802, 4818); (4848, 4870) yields 3.75 Angstrom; 19.6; 29.6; 25.4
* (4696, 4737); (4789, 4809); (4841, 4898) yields 2.07 Angstrom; 19.4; 22.6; 21.1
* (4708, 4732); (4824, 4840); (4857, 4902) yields 2.67 Angstrom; 19.1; 23.8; 22.4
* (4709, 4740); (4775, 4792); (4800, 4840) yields 0.60 Angstrom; 19.2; 19.1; 19.1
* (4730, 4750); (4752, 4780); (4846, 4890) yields 2.06 Angstrom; 19.6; 23.7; 20.4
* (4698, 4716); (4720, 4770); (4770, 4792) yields -0.78 Angstrom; 19.6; 18.5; 19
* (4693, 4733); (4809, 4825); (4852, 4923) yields 0.93 Angstrom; 19.3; 21.8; 20.8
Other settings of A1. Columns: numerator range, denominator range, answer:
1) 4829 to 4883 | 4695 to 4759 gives 1.18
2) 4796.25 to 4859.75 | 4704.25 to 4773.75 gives 1.03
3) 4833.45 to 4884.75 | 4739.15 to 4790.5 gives 1.22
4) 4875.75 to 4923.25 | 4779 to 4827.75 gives 0.97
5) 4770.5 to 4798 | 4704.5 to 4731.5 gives 0.96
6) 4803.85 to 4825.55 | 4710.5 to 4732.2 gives 1.02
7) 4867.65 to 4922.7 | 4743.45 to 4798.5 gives 0.97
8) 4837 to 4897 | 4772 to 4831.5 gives 1.18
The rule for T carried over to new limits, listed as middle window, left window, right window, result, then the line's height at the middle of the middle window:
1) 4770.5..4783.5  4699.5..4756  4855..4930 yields 1.0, 20.1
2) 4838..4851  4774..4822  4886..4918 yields 0.1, 18.7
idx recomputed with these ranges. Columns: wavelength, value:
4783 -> 18.69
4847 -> 18.74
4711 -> 18.72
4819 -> 18.13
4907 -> 19.1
